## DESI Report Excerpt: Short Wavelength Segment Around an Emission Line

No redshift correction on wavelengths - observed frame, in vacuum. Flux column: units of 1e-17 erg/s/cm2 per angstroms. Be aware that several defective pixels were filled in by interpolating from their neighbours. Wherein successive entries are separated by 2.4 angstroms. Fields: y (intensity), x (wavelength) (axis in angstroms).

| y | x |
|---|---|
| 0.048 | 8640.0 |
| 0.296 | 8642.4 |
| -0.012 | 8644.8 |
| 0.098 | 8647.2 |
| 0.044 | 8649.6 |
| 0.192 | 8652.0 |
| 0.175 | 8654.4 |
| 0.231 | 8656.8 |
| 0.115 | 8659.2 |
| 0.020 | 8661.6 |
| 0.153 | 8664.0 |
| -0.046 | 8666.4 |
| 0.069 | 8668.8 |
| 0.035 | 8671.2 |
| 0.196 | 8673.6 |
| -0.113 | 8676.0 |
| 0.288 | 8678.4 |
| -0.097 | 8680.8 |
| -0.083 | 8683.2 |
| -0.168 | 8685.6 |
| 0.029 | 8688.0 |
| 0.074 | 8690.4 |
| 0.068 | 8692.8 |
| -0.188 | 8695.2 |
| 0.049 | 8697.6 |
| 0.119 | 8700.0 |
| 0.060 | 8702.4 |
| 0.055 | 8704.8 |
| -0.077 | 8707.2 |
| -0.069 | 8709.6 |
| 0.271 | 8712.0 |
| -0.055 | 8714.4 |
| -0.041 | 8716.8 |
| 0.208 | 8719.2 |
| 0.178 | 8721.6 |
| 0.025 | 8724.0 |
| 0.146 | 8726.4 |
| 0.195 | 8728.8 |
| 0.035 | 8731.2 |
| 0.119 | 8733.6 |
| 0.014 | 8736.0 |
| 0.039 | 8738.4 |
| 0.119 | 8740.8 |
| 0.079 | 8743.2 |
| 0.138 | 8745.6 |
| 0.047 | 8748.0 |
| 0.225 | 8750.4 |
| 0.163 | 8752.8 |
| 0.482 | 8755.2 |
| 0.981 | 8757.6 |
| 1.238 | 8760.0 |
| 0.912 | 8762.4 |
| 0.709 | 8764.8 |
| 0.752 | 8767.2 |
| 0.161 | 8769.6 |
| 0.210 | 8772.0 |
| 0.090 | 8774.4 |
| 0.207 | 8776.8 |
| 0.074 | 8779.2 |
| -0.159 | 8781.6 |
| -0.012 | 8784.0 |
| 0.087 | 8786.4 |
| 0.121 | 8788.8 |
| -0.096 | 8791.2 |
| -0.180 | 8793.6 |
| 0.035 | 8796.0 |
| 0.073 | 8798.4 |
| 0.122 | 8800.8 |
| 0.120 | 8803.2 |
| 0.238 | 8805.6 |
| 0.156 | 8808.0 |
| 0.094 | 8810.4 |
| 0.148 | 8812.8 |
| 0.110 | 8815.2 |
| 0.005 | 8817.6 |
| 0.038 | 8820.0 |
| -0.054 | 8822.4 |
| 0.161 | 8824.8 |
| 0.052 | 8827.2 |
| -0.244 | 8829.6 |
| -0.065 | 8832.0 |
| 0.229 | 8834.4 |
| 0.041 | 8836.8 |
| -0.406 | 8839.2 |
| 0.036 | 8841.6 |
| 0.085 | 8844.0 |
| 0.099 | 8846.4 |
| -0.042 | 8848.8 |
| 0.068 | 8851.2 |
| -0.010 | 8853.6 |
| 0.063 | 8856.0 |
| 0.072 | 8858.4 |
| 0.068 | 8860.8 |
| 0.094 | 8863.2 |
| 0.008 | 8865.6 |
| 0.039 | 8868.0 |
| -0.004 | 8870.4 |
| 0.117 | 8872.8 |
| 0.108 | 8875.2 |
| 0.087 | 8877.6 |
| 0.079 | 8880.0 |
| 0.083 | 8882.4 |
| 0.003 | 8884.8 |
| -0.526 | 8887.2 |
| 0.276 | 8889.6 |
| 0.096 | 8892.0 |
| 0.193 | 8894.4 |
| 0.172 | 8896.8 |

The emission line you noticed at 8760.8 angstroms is [O II] 3727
